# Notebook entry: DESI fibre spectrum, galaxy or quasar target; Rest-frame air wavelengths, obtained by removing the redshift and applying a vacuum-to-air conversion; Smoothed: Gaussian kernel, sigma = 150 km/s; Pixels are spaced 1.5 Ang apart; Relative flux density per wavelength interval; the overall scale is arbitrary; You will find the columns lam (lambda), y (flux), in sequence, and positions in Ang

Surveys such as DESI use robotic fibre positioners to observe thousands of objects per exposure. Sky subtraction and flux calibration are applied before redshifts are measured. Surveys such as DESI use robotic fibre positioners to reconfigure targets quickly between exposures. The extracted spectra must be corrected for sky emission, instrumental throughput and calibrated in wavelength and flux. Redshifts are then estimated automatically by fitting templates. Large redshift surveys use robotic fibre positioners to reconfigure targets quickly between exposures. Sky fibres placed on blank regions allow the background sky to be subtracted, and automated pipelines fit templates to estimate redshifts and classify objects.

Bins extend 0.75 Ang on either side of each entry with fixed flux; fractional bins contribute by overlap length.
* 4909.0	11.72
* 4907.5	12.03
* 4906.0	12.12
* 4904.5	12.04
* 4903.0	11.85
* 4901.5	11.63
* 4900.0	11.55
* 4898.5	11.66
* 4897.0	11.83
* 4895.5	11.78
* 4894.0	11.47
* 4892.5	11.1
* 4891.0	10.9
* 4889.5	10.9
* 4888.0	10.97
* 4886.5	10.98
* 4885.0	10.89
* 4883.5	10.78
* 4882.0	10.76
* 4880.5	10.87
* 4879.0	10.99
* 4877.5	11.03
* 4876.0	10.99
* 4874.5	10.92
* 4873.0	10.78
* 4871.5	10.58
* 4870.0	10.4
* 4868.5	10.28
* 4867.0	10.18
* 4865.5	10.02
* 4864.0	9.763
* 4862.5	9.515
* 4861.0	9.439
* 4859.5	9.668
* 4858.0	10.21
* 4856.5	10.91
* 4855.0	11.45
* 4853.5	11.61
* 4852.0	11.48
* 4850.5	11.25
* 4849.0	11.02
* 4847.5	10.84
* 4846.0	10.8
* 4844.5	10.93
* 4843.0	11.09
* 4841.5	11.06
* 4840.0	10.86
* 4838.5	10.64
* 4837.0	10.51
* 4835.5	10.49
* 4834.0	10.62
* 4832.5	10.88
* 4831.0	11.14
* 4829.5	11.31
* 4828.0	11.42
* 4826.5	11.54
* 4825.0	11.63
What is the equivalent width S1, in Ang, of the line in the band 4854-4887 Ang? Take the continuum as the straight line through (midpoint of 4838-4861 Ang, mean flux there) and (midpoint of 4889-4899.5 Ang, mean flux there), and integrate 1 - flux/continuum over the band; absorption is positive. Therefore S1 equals 1.8 Ang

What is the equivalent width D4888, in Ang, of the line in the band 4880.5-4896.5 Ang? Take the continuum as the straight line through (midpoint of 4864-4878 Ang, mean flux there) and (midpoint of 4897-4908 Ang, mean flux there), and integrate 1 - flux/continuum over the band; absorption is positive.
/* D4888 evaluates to 0.3 Ang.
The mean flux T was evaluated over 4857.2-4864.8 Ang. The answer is 9.73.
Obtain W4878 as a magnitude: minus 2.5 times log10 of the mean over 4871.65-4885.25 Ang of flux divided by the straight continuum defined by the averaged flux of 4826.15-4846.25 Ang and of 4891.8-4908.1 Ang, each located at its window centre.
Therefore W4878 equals 0.06 mag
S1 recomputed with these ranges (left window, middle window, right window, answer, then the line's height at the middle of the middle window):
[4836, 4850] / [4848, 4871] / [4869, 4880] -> 0.74 Ang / 10.8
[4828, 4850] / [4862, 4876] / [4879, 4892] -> 0.73 Ang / 10.9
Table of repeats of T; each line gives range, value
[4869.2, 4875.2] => 10.7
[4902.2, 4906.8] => 12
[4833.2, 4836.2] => 10.6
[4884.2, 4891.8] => 10.9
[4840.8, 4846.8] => 11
